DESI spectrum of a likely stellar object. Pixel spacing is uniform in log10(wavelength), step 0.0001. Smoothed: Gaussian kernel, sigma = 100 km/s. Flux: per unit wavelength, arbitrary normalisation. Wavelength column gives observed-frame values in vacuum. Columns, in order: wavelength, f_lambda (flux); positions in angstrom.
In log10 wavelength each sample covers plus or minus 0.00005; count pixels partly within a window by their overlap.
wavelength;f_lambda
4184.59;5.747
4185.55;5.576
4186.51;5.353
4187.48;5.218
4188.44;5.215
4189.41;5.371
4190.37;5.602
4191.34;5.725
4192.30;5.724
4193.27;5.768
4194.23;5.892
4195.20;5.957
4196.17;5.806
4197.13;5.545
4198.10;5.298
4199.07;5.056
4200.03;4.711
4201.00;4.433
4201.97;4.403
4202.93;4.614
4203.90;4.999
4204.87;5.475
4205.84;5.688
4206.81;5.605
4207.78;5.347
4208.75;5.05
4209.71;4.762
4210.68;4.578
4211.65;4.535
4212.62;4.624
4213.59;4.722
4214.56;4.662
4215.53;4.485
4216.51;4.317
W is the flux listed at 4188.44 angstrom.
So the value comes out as 5.215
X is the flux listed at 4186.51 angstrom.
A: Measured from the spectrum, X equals 5.353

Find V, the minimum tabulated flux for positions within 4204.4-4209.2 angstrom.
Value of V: 5.05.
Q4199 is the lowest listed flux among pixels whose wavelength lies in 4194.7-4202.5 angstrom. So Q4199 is 4.403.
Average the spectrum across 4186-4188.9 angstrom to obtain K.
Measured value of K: 5.27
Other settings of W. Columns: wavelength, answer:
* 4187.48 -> 5.218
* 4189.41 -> 5.371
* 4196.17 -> 5.806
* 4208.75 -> 5.05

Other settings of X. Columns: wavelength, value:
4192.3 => 5.724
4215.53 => 4.485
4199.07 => 5.056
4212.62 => 4.624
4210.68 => 4.578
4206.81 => 5.605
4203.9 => 4.999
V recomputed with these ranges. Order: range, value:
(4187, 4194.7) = 5.215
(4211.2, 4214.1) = 4.535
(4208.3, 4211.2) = 4.578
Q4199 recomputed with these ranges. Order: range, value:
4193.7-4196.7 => 5.806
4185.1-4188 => 5.218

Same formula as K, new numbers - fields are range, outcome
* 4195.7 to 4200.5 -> 5.29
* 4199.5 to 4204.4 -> 4.64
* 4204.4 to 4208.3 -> 5.52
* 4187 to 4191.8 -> 5.42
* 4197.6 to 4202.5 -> 4.78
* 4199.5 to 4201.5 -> 4.59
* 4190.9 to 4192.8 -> 5.73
